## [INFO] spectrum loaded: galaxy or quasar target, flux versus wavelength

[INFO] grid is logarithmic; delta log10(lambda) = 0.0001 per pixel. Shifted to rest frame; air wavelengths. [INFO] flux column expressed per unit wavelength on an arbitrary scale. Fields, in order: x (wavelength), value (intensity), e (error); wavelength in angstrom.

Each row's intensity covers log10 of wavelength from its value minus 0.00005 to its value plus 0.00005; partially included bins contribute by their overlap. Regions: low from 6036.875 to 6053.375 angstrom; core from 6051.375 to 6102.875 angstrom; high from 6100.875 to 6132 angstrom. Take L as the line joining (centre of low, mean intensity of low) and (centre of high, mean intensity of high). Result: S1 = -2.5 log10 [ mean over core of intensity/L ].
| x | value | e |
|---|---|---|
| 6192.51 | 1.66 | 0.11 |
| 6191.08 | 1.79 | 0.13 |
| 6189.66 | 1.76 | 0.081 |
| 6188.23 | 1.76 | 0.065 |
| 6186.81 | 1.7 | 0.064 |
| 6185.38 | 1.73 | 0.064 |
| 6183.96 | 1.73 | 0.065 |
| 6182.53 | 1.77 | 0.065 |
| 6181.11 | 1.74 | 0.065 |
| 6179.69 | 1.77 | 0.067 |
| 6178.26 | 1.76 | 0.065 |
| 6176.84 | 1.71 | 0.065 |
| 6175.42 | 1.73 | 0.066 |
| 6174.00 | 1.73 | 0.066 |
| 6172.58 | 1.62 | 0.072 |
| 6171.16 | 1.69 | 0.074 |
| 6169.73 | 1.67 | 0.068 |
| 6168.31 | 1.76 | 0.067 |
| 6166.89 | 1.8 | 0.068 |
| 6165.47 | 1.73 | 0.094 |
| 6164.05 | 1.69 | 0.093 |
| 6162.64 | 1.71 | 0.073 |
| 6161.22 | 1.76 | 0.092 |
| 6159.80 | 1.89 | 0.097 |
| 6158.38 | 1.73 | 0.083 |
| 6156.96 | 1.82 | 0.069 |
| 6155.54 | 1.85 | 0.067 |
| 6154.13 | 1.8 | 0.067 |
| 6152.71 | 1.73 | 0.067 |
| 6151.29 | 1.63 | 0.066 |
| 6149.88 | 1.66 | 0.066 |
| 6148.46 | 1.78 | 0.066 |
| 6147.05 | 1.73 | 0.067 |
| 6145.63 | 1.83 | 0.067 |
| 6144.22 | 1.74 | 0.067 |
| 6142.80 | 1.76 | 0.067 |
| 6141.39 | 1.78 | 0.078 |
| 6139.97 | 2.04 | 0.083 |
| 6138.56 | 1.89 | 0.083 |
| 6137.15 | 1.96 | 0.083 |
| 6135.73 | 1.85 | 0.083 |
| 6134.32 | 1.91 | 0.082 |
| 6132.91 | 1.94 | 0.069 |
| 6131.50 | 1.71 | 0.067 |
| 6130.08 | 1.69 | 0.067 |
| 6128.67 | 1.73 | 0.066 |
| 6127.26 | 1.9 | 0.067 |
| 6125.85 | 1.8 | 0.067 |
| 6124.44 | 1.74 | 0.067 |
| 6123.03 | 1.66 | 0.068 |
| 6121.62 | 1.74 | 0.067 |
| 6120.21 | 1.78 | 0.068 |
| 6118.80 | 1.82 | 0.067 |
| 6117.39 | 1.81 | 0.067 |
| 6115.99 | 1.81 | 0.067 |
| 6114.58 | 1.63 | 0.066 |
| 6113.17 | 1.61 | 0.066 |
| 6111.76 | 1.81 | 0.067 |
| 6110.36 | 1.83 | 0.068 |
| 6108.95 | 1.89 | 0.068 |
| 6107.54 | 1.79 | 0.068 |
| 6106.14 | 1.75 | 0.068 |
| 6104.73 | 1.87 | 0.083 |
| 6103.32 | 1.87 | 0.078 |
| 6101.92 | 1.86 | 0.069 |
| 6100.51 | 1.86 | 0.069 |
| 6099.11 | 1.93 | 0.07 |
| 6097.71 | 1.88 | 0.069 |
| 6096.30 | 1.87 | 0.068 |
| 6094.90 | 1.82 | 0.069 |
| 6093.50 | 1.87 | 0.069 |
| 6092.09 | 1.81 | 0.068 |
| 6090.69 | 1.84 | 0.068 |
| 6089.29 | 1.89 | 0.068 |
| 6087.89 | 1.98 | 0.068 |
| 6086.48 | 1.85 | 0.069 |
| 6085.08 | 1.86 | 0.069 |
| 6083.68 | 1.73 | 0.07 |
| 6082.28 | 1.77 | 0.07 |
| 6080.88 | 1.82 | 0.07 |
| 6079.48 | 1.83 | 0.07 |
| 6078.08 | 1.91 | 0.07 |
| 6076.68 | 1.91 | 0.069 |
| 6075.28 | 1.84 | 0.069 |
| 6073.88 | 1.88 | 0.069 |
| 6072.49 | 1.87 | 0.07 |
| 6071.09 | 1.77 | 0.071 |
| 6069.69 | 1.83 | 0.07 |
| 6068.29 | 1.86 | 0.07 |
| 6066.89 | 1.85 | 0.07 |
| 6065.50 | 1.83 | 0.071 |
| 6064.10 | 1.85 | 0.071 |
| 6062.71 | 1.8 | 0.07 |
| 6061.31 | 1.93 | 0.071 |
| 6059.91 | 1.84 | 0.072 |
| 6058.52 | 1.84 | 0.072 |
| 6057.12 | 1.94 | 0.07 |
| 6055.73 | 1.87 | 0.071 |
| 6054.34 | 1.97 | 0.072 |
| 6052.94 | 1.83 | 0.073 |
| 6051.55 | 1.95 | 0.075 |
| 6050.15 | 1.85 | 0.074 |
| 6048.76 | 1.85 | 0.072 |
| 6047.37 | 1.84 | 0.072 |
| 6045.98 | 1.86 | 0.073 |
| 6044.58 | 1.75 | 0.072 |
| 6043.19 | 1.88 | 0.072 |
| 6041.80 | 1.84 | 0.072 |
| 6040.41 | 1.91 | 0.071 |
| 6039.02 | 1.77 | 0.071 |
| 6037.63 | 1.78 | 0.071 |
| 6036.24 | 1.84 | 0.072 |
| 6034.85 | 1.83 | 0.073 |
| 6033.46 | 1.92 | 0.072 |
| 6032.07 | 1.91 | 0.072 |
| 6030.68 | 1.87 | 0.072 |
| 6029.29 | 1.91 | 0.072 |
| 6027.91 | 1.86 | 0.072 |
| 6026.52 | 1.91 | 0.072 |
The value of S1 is -0.03 mag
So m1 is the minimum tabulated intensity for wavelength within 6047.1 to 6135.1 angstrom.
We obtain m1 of 1.61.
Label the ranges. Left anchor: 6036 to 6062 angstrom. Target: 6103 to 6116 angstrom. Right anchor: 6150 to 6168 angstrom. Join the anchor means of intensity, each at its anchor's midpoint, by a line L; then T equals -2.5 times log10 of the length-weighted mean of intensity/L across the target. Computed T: 0.014 mag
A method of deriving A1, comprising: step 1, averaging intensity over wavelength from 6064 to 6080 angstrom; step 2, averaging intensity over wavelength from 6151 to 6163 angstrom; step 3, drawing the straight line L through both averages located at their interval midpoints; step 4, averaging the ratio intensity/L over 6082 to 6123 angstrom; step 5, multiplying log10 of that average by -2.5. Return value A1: 0.003 mag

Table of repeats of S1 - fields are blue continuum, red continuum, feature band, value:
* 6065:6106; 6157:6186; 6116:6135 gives 0.007 mag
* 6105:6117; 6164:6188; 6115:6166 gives -0.023 mag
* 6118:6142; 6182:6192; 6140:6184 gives 0.017 mag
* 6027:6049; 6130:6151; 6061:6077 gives -0.004 mag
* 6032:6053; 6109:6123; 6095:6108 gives -0.045 mag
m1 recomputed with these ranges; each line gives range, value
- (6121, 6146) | 1.66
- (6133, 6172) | 1.63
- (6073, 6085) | 1.73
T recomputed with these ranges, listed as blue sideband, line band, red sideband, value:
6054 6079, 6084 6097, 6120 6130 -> -0.02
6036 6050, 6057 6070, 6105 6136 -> -0.02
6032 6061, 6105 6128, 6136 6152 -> 0.03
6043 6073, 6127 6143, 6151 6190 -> -0.04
